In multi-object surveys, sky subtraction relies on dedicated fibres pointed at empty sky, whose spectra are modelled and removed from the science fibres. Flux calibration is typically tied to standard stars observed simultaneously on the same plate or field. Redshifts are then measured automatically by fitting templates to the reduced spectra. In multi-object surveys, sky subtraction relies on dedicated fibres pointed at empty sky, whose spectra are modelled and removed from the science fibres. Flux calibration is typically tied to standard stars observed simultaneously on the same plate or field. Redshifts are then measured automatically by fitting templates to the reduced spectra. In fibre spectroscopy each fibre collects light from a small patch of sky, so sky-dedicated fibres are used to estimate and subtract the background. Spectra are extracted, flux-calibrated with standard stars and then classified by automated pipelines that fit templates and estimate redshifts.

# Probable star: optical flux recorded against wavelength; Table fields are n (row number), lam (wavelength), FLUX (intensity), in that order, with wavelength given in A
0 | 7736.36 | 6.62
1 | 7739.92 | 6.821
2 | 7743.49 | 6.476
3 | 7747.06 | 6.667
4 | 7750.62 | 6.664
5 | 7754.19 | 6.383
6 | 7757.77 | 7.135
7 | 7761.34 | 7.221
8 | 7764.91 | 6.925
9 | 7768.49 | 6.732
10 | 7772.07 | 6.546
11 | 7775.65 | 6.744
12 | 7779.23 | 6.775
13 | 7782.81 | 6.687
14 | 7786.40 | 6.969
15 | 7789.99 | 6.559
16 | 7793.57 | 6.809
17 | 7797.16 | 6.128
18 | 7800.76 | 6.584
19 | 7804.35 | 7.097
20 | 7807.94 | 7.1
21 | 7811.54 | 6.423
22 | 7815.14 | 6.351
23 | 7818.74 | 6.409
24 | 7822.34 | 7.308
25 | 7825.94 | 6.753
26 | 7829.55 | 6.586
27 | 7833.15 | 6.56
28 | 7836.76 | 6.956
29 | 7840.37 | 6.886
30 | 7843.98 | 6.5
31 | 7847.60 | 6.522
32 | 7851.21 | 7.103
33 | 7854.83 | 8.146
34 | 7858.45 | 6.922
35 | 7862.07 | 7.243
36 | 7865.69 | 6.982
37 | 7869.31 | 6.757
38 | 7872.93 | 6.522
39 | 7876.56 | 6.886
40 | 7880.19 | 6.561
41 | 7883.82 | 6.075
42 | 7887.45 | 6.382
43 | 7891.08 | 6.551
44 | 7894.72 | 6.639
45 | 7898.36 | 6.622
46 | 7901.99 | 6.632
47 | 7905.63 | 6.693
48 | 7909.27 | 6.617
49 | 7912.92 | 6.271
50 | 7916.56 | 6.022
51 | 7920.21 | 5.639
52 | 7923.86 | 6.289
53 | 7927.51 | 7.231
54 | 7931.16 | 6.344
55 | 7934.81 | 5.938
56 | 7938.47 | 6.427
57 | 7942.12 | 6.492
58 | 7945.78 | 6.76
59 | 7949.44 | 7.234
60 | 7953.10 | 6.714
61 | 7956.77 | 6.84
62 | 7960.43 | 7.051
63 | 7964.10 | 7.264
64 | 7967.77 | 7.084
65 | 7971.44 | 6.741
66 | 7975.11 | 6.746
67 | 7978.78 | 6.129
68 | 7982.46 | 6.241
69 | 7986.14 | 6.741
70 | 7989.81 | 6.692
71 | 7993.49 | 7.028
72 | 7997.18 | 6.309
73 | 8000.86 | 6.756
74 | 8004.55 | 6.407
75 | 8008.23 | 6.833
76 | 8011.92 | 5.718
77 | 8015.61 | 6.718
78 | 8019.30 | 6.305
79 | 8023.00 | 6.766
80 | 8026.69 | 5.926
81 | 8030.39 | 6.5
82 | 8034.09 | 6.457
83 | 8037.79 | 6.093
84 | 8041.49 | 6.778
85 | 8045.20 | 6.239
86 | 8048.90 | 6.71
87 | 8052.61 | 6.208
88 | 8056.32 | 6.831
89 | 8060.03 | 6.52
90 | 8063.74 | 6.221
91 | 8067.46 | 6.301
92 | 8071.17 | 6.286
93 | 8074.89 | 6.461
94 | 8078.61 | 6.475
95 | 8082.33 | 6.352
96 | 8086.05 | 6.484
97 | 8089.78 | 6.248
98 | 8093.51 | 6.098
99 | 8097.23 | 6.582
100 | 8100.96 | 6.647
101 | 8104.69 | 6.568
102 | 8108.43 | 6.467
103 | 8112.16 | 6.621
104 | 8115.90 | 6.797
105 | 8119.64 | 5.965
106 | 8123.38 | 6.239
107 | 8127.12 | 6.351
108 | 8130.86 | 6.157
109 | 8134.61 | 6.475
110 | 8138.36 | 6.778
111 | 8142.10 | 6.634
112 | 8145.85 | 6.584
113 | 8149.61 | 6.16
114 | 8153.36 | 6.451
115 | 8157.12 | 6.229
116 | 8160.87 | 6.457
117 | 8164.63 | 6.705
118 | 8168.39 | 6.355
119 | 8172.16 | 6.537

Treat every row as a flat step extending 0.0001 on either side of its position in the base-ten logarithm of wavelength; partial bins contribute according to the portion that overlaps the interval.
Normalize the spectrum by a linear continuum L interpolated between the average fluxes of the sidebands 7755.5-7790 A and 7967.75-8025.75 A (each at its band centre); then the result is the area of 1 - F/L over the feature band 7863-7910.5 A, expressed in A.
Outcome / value 0.5 A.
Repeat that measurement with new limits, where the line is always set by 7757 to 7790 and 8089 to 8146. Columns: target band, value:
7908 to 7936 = 1.6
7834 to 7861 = -1.0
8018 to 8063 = 0.7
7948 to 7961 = -0.6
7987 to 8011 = -0.2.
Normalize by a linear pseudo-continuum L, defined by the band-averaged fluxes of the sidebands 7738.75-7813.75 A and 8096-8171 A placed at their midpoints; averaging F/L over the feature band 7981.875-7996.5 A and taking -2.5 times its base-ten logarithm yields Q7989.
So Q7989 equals -0.02 mag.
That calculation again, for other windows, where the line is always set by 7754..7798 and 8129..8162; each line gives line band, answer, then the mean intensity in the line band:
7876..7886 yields 0.04 mag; 6.45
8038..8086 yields 0.01 mag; 6.44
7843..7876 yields -0.05 mag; 6.97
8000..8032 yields 0.02 mag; 6.43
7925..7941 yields 0.02 mag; 6.48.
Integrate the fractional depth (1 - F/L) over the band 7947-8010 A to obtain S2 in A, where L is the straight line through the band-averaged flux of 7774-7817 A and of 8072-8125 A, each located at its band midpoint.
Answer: -2.2 A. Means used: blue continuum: 6.68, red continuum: 6.43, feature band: 6.75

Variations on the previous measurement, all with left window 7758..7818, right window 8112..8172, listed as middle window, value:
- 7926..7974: -1.3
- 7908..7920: 0.8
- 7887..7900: 0.2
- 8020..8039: 0.5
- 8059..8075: 0.4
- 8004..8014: 0.3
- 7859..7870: -0.6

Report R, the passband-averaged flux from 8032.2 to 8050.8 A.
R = 6.45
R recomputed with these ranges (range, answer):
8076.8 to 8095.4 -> 6.33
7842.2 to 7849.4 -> 6.5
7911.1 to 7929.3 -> 6.29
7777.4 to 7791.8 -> 6.75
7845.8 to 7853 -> 6.82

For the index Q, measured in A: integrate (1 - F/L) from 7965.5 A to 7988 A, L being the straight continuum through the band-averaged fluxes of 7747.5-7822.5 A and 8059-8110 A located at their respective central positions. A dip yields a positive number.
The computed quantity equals -0.4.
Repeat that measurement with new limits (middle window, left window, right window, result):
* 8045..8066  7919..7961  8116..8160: -0.01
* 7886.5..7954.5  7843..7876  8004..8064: 2.84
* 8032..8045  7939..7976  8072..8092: 0.28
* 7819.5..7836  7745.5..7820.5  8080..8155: -0.28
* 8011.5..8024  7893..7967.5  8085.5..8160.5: 0.18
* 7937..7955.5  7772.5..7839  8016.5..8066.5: -0.54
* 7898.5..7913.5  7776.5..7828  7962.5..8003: 0.26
